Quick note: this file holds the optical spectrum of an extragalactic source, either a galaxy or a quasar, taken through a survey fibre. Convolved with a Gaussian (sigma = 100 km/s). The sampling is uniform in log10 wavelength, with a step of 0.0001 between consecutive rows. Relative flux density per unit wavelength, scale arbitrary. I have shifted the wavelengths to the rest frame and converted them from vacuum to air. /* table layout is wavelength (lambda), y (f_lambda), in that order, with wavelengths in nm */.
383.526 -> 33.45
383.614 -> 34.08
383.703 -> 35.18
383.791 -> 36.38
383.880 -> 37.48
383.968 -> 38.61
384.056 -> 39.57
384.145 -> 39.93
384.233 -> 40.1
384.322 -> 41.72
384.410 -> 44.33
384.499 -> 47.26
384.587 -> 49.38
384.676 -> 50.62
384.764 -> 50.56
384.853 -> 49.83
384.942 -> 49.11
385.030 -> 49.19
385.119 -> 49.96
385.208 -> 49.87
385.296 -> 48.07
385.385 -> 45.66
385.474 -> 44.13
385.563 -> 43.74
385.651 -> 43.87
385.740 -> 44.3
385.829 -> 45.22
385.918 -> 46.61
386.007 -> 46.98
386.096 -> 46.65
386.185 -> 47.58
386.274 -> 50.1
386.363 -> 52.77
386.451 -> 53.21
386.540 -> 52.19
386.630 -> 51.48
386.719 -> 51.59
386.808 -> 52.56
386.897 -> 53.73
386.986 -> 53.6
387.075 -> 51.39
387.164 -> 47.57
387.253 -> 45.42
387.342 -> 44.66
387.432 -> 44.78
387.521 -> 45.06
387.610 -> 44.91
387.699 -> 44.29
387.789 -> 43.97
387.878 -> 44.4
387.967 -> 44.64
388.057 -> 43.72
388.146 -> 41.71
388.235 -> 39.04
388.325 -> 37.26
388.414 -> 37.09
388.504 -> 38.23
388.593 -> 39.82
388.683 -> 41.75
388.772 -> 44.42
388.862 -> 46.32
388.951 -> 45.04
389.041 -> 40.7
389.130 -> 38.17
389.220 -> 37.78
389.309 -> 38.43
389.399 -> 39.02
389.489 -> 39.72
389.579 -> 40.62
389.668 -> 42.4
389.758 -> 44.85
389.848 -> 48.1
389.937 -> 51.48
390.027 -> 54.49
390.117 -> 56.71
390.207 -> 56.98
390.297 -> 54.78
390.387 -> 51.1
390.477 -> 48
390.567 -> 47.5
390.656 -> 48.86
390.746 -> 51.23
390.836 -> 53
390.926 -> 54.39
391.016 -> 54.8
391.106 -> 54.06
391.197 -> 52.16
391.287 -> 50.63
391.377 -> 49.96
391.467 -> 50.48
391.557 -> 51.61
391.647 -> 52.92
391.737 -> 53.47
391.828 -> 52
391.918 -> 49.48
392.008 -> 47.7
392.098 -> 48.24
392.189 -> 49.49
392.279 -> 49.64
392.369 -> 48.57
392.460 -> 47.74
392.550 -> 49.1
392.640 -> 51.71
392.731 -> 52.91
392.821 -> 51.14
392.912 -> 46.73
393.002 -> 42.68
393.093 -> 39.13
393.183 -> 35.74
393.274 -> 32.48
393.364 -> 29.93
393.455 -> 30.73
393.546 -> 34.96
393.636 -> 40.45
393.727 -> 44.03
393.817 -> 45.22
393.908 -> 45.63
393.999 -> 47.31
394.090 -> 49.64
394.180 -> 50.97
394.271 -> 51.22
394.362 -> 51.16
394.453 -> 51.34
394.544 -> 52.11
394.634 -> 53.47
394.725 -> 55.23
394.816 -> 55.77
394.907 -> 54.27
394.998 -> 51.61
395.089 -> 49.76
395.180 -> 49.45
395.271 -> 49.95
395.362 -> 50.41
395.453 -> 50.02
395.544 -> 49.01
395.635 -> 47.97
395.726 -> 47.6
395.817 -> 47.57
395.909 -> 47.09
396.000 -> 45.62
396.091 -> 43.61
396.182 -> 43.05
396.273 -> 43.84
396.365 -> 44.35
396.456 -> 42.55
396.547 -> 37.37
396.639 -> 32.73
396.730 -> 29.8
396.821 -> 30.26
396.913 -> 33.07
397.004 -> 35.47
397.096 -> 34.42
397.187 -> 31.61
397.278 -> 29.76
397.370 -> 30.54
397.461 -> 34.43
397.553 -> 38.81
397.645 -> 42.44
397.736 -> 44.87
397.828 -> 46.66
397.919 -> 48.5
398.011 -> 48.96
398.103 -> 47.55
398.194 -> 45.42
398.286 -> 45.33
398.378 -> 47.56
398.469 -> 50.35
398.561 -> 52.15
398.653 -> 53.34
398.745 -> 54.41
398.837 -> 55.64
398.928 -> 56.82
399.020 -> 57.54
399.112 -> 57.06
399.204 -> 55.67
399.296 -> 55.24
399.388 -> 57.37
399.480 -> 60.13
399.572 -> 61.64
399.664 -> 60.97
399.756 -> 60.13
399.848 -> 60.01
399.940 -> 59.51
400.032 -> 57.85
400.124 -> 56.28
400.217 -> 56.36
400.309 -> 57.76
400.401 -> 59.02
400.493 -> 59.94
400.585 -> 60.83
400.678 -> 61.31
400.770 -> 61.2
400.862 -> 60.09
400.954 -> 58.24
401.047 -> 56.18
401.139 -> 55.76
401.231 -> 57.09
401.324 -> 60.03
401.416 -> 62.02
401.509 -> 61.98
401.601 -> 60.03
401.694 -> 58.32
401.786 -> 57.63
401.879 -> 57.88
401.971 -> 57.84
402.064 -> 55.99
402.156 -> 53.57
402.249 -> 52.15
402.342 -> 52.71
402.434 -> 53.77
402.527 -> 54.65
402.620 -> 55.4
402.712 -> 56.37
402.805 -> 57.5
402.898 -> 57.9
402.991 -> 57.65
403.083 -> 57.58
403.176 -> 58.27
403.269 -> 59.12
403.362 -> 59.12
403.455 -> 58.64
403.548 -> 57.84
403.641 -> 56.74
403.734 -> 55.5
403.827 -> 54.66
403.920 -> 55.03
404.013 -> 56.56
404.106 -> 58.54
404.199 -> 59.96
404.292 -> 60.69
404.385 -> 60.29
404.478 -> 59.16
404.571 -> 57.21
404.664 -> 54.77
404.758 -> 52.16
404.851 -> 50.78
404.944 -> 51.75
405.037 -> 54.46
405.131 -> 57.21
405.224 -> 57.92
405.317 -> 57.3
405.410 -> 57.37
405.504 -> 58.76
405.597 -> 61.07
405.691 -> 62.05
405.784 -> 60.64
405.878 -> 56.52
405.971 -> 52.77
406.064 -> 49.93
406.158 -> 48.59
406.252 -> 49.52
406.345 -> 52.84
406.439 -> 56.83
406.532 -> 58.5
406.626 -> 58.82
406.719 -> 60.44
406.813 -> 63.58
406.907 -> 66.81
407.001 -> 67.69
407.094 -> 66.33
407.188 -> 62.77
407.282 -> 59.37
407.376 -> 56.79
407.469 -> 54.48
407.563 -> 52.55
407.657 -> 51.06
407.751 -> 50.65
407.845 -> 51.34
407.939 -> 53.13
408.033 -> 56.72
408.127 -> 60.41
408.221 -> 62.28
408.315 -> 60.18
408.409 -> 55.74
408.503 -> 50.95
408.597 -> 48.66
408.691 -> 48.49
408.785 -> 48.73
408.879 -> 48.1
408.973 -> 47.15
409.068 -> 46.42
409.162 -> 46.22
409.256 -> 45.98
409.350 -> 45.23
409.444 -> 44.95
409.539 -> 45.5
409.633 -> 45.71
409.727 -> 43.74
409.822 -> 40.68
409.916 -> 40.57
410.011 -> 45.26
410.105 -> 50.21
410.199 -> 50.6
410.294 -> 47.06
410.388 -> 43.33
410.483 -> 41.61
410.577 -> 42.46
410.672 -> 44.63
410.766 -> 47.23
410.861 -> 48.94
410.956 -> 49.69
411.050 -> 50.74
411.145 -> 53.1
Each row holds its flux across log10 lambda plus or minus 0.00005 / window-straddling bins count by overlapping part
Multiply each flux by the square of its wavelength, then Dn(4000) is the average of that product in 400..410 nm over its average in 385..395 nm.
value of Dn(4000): 1.27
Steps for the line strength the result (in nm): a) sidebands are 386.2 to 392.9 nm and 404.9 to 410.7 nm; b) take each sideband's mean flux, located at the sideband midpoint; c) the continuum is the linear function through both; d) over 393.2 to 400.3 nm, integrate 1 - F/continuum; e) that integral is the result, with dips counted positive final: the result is 0.37 nm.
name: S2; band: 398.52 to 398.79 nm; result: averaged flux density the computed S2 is 53.2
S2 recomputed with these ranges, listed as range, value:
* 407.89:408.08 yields 54.8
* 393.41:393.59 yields 32.8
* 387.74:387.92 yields 44.1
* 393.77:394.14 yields 47.1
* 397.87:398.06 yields 48.6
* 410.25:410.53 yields 44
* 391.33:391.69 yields 51.3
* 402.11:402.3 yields 52.7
